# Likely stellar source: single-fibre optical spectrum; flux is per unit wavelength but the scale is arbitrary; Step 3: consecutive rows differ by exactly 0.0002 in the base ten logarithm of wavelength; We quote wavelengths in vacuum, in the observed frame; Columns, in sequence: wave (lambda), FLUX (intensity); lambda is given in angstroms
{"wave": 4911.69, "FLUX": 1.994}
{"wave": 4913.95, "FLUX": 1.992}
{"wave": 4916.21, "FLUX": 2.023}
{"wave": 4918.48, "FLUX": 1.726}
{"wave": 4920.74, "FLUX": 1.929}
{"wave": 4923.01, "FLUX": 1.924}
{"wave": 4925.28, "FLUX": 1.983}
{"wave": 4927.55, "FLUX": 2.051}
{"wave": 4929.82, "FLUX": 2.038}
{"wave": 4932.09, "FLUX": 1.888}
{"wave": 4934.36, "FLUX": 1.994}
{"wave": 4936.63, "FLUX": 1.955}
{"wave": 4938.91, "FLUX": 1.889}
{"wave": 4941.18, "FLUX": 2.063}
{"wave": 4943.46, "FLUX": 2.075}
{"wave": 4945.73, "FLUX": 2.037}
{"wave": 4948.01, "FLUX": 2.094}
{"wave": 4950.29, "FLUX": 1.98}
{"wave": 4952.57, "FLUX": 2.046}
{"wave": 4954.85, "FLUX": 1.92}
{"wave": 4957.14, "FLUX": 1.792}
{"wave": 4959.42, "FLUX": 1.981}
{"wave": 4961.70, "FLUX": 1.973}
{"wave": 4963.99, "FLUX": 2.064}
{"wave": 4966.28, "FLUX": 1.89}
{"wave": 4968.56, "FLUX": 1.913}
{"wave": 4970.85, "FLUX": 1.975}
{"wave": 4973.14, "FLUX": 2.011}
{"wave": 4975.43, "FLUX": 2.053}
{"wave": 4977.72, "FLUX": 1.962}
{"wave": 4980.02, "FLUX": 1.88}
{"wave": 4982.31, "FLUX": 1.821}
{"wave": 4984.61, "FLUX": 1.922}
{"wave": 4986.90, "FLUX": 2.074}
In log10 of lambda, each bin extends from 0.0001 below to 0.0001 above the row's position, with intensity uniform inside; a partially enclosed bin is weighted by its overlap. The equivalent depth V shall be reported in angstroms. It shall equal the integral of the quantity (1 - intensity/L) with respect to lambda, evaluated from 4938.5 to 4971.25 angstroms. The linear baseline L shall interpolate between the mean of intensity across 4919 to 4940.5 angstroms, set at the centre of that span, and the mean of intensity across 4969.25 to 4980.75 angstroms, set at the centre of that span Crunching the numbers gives -0.2 angstroms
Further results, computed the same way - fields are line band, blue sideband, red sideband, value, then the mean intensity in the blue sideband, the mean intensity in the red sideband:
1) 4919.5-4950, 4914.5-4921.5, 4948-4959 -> -1.1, 1.9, 1.95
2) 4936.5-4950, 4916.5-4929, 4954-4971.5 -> -0.6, 1.93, 1.94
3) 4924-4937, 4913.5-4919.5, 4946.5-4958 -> -0.4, 1.91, 1.97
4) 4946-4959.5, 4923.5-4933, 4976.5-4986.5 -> -0.1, 1.99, 1.91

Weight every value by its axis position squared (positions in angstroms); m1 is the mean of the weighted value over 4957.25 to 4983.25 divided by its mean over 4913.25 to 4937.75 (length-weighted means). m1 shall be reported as 1.0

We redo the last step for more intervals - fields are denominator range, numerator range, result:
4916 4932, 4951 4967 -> 1.02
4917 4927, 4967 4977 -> 1.06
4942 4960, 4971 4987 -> 0.99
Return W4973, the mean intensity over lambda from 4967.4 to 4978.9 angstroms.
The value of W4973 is 1.98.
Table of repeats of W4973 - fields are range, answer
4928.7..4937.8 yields 1.97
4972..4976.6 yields 2.03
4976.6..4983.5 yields 1.89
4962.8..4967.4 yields 1.97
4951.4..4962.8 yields 1.94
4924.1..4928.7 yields 2.01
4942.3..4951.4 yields 2.05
